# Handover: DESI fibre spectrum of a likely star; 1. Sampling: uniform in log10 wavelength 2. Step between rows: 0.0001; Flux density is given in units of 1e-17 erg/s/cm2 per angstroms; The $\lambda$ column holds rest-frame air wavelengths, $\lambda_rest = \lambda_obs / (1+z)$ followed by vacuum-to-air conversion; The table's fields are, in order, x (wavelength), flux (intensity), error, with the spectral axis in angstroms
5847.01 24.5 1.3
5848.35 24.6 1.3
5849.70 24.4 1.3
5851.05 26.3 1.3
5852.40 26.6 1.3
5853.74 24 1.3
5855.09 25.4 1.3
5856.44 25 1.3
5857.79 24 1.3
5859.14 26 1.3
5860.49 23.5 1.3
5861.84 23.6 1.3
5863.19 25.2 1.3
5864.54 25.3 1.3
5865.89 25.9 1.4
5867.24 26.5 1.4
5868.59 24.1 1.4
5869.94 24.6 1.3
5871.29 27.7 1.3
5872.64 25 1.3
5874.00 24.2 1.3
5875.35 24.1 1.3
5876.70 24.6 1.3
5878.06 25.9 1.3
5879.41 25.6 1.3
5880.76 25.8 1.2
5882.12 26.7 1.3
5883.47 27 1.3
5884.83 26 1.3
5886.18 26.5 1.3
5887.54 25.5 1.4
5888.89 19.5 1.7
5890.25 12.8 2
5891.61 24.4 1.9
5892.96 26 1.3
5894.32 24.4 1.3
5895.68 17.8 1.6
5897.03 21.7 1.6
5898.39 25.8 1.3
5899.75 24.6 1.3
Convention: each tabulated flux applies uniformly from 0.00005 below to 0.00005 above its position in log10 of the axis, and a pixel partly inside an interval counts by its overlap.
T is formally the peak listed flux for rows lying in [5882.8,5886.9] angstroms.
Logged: 27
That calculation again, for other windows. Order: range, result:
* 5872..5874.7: 25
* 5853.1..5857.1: 25.4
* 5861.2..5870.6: 26.5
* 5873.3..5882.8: 26.7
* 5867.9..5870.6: 24.6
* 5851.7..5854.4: 26.6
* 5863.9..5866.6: 25.9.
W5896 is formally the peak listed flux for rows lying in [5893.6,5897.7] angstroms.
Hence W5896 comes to 24.4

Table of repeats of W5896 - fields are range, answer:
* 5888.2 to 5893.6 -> 26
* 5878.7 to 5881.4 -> 25.8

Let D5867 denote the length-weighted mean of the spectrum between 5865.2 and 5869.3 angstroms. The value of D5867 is 25.5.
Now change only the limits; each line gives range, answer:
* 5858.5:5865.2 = 24.7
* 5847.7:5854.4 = 25.2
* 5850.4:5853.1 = 26.5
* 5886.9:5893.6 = 21.6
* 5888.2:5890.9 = 16.3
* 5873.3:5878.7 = 24.7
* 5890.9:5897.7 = 22.8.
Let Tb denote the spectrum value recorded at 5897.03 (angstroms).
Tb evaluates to 21.7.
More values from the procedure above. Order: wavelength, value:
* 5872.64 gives 25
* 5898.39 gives 25.8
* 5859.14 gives 26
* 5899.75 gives 24.6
